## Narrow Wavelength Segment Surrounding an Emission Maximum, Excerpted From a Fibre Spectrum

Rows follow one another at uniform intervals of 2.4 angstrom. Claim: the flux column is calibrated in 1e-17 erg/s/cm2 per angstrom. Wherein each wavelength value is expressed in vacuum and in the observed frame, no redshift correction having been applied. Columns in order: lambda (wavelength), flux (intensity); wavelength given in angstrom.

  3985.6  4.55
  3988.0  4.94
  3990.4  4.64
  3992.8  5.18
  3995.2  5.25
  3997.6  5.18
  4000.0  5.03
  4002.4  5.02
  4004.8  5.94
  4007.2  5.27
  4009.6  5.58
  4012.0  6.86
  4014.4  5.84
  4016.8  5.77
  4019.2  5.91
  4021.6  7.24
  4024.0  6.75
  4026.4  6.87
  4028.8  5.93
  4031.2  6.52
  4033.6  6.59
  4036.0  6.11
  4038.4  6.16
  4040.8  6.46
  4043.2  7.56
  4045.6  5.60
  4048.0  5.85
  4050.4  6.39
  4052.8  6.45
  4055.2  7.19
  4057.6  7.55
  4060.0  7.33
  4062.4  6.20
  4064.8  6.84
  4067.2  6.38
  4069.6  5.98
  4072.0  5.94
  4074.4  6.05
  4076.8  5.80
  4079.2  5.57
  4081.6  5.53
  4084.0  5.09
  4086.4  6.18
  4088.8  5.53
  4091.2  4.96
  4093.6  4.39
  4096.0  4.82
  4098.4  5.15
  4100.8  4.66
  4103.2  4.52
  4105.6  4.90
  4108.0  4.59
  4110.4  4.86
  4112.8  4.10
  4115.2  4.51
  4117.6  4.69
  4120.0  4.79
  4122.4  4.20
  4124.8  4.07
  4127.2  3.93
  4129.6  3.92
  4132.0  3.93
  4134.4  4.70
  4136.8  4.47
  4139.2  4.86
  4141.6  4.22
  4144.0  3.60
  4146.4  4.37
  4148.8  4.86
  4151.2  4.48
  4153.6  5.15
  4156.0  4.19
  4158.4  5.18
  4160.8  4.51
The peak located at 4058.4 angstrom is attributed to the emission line C III]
